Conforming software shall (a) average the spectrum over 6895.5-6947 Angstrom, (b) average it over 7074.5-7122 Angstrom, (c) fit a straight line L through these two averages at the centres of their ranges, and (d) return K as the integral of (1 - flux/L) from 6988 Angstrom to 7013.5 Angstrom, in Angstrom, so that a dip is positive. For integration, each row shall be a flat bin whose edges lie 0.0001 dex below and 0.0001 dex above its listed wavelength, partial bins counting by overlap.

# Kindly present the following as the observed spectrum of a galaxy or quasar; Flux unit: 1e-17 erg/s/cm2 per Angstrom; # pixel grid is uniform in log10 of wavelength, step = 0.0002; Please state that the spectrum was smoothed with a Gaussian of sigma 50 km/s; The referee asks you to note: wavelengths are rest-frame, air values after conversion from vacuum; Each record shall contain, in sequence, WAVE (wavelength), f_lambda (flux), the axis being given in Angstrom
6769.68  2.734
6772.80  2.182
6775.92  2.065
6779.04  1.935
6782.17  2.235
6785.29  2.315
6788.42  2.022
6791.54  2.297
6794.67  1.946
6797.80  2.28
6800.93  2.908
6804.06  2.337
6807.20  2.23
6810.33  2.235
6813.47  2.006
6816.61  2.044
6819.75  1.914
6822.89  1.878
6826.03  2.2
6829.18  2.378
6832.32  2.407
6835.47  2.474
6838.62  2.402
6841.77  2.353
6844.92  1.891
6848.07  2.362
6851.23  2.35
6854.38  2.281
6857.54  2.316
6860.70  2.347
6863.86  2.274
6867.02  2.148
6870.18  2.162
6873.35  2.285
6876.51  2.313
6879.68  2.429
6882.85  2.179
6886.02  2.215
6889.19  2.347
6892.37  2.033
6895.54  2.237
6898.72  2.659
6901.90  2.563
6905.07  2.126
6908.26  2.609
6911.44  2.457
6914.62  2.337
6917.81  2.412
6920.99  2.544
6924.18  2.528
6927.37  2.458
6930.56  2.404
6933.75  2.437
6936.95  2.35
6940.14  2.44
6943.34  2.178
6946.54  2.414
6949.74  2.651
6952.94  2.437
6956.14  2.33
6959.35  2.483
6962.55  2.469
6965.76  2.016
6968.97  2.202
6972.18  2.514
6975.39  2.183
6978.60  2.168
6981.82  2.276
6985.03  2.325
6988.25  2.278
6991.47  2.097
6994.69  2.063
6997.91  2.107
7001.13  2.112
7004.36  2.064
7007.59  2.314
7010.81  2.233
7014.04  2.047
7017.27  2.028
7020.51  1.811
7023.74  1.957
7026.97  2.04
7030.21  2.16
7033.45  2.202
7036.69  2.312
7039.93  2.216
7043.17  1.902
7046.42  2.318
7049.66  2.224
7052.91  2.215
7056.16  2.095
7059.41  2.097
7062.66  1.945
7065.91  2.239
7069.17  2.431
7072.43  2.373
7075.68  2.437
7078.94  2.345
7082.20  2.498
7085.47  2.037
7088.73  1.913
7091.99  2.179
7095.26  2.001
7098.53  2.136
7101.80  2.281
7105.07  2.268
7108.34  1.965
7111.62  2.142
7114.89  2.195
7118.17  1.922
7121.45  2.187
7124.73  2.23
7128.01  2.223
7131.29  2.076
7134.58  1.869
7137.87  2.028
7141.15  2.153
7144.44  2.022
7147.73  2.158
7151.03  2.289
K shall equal 1.8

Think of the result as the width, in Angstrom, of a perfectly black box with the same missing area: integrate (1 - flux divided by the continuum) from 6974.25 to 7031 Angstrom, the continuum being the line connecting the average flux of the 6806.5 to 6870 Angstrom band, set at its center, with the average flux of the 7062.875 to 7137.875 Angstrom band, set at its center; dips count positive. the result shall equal 1.7 Angstrom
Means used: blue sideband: 2.22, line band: 2.12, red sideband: 2.17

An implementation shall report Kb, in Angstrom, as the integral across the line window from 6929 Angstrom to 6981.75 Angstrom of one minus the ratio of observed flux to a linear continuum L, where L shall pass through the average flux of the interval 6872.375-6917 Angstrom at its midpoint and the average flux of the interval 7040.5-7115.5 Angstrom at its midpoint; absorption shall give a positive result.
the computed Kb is -1.40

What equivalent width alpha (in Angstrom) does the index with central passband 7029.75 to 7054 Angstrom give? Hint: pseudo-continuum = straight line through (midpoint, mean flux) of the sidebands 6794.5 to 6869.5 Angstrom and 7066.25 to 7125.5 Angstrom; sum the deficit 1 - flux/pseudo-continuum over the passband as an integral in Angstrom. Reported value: 0.1 Angstrom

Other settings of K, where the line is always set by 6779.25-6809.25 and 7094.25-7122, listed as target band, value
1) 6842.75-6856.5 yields 0.08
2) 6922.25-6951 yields -2.94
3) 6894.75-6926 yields -3.36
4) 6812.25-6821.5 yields 1.12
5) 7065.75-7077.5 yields -1.36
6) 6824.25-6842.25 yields -0.91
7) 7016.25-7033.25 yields 1.15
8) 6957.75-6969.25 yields -0.59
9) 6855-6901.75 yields -1.28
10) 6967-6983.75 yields -0.61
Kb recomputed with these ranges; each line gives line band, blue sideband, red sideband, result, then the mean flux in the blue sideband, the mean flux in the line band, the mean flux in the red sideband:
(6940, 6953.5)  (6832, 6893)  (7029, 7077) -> -1.0 Angstrom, 2.28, 2.42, 2.21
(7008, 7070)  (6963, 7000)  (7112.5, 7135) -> 1.2 Angstrom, 2.21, 2.13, 2.11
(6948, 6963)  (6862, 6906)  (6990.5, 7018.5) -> -2.0 Angstrom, 2.29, 2.47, 2.12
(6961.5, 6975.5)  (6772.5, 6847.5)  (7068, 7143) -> -0.6 Angstrom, 2.21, 2.28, 2.17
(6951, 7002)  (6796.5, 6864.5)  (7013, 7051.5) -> -2.6 Angstrom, 2.27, 2.26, 2.1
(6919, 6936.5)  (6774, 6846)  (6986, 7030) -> -2.6 Angstrom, 2.21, 2.46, 2.09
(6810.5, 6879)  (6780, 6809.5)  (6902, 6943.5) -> 3.0 Angstrom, 2.28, 2.23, 2.42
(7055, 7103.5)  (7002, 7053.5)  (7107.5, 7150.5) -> -2.1 Angstrom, 2.13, 2.2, 2.1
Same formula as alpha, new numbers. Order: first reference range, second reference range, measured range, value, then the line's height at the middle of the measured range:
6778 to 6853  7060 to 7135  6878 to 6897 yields -0.2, 2.21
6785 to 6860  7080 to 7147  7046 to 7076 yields -1.2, 2.14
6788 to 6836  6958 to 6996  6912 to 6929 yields -1.6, 2.24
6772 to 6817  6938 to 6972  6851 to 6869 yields 0.0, 2.27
